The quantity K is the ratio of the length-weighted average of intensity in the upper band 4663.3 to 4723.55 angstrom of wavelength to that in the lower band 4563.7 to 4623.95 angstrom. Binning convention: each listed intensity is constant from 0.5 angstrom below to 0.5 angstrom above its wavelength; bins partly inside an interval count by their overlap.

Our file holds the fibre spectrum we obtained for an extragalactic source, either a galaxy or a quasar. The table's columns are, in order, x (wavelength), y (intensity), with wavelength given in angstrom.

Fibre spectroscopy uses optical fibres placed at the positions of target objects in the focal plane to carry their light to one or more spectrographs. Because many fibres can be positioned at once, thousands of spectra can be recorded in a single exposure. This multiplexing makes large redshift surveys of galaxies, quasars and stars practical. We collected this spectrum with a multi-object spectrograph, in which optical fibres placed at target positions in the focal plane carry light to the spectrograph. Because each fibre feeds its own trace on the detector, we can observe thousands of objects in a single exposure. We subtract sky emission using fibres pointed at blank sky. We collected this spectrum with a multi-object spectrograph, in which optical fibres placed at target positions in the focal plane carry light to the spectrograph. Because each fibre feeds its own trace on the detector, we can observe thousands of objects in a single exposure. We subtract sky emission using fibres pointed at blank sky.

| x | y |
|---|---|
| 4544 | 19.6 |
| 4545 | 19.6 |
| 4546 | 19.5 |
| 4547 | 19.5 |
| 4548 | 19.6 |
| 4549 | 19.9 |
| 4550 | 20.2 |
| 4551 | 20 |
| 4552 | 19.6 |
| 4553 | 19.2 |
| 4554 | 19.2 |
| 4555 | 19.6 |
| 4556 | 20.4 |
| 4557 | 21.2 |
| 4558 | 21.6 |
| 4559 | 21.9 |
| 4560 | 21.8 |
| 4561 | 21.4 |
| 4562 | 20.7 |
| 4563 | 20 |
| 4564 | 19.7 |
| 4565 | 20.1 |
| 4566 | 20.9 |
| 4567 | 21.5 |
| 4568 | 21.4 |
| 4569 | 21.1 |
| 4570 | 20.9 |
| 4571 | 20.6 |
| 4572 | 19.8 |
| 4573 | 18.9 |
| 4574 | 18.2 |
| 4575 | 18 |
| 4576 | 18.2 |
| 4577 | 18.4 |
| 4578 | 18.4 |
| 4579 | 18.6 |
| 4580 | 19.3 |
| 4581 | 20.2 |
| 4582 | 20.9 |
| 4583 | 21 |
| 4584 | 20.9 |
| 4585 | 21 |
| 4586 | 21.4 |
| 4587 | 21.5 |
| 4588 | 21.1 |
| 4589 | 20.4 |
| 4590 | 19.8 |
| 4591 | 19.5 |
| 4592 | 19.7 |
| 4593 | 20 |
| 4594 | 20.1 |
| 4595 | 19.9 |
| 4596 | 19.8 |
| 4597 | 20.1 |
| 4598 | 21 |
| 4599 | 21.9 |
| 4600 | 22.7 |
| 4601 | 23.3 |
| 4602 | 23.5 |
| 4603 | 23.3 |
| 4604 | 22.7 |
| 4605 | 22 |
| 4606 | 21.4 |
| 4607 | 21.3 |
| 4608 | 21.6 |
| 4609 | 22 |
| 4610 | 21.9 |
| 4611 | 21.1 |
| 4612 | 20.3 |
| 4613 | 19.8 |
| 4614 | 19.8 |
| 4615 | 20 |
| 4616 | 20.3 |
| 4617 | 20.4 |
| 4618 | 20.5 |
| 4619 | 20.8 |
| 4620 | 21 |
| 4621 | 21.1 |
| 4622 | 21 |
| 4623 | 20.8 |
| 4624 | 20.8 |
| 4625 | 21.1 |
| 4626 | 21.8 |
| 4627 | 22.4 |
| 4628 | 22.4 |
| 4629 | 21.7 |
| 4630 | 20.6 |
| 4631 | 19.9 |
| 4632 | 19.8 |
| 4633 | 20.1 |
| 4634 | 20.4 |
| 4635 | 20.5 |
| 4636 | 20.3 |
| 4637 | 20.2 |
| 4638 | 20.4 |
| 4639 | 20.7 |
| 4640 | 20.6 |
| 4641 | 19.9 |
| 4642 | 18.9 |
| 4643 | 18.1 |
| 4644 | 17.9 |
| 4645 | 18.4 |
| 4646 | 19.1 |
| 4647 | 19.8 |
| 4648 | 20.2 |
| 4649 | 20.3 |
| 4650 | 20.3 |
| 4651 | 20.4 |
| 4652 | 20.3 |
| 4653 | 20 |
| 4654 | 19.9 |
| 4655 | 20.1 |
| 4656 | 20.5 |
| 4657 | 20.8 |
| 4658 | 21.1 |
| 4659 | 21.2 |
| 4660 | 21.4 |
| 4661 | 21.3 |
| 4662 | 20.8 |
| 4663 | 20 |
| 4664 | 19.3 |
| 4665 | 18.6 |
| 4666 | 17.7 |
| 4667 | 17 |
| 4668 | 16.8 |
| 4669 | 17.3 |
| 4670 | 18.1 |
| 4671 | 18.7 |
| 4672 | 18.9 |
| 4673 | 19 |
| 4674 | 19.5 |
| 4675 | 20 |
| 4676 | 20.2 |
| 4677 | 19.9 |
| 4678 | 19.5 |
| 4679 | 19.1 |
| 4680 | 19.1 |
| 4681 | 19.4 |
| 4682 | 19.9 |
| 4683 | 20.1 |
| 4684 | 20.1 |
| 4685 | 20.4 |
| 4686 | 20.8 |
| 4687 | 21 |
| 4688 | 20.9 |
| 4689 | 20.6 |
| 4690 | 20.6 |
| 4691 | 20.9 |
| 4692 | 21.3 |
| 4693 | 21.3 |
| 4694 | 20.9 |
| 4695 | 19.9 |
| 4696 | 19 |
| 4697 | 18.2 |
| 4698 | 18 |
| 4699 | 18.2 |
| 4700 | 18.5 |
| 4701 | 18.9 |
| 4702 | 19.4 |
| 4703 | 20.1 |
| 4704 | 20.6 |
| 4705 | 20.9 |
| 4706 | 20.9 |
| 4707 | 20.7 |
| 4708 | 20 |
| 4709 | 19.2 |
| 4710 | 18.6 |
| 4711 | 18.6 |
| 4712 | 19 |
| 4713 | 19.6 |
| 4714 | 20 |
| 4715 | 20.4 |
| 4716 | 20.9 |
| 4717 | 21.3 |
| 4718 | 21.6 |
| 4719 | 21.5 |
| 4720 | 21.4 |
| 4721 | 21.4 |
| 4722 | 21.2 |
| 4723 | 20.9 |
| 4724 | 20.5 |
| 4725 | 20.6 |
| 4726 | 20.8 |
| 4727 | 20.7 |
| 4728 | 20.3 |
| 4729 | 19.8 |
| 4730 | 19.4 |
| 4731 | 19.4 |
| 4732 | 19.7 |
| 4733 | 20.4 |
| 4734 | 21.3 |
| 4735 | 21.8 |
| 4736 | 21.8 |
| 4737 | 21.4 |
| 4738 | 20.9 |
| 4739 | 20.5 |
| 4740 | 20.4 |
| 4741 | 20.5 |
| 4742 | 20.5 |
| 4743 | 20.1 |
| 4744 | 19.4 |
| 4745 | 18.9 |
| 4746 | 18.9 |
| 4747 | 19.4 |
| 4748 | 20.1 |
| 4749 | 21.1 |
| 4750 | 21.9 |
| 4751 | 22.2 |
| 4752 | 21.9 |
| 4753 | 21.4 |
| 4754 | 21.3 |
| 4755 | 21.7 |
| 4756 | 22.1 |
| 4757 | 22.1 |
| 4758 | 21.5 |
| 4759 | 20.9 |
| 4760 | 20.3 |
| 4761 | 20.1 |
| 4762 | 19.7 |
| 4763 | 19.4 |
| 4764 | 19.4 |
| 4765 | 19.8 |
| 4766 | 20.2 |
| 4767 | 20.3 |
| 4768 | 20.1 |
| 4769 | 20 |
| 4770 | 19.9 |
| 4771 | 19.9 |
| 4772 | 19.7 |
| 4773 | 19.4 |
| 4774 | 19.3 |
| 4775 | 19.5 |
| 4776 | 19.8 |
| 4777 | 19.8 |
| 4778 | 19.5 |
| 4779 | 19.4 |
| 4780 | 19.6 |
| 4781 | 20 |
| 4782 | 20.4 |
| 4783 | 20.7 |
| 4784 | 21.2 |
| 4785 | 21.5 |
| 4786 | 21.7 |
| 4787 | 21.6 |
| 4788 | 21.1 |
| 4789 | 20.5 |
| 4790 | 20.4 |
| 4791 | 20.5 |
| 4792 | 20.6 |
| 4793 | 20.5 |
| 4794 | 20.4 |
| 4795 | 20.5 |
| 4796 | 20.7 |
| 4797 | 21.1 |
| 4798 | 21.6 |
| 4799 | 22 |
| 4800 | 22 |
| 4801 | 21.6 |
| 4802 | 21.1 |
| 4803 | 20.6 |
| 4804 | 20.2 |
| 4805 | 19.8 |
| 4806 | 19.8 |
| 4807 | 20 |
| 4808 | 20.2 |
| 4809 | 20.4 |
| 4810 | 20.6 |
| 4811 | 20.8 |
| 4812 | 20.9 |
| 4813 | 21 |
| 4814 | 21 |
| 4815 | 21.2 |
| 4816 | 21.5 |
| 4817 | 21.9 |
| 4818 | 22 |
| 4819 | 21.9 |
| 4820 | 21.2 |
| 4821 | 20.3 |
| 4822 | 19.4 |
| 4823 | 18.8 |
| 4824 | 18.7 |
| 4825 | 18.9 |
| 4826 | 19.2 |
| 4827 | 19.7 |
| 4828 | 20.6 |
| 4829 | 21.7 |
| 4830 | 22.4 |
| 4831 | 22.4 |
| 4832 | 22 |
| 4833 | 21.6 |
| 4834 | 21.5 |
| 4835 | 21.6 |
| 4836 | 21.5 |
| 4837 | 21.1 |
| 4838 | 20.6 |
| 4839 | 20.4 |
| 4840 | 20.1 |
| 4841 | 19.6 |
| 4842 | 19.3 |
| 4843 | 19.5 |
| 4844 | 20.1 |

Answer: 0.96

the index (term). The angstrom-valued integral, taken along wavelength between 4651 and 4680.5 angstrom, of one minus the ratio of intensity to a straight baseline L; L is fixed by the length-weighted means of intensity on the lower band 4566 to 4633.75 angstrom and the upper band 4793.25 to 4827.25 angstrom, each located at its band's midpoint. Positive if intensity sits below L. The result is 1.6 angstrom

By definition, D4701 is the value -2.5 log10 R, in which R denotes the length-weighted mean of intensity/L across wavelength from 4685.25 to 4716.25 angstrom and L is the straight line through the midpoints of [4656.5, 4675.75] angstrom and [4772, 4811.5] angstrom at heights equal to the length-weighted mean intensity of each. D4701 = -0.01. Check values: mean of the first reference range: 19.4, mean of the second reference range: 20.5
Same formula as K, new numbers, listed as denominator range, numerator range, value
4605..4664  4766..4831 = 1.00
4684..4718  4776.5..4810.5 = 1.03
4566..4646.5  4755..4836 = 1.00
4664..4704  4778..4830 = 1.06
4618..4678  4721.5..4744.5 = 1.03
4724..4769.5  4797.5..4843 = 1.01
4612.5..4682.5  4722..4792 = 1.02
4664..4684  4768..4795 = 1.07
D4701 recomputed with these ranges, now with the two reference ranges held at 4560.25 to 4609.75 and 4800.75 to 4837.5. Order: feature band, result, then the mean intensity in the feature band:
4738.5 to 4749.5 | 0.04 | 20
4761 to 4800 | 0.02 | 20.3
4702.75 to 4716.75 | 0.04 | 20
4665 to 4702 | 0.07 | 19.4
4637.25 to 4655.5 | 0.05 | 19.7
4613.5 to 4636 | -0.01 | 20.8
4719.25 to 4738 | 0.00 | 20.7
